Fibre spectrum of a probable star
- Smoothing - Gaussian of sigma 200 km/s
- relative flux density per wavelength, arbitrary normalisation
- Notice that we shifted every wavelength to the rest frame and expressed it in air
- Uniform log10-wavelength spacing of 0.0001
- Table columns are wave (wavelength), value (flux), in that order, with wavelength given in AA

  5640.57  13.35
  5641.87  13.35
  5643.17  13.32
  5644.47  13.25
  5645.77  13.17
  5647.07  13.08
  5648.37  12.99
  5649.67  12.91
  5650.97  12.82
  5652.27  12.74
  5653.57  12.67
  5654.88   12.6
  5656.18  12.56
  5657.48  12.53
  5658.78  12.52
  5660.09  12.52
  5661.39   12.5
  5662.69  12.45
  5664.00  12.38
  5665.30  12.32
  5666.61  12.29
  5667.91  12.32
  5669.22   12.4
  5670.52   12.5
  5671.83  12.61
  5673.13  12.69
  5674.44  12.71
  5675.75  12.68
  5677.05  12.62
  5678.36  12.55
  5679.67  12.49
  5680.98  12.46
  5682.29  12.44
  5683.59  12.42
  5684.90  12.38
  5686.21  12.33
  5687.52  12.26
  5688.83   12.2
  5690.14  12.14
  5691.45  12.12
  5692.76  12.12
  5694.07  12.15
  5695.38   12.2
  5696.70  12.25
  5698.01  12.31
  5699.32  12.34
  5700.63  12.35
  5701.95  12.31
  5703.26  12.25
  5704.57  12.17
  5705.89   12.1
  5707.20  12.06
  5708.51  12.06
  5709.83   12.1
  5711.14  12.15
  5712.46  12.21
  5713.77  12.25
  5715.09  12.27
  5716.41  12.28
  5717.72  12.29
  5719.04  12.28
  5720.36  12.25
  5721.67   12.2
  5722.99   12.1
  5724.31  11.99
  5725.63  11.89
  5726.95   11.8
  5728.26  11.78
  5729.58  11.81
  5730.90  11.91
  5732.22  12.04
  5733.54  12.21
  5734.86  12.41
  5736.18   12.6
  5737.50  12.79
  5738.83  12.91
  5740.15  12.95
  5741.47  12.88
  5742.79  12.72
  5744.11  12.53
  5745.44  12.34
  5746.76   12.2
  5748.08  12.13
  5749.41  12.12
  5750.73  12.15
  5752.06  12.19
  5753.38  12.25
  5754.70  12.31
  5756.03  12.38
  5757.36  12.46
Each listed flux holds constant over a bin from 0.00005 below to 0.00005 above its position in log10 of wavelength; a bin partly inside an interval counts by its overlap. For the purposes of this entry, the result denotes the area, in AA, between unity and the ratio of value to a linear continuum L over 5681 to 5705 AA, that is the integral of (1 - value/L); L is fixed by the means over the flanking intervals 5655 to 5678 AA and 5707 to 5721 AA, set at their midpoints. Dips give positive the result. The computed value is 0.13 AA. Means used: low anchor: 12.5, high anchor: 12.2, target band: 12.3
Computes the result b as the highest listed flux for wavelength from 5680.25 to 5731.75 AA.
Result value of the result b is 12.46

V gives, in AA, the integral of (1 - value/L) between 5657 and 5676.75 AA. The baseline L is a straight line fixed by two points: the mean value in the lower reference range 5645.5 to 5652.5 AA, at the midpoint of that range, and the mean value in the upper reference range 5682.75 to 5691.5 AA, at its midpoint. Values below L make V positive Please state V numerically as 0.2 AA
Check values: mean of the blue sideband 13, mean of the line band 12.5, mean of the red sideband 12.3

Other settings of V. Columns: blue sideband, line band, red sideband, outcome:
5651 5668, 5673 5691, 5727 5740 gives 0.0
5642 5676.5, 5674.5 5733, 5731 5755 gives 1.5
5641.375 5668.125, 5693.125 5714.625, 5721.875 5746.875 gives 0.5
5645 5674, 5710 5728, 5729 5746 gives 0.5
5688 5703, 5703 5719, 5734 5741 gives 0.3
